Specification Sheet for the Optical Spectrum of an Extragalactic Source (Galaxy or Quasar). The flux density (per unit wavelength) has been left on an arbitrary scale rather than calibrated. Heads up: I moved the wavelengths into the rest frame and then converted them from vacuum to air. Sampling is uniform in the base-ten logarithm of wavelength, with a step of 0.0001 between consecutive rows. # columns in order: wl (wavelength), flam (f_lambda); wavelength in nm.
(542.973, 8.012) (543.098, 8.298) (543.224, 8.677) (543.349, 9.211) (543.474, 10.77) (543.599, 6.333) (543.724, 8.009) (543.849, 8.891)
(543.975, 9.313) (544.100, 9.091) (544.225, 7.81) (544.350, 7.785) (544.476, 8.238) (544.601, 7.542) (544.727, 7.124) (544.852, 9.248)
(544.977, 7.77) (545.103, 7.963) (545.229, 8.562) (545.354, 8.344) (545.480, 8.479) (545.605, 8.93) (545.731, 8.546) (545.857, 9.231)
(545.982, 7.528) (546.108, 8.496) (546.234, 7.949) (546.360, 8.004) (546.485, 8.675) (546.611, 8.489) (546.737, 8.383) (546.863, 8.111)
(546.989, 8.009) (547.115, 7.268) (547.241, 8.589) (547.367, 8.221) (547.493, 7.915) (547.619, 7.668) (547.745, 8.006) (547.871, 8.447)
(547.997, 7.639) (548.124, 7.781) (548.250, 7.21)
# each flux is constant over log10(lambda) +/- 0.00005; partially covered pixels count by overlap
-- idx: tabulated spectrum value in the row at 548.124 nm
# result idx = 7.781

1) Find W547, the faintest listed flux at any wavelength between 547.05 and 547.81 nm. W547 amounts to 7.268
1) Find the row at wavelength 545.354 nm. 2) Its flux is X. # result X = 8.344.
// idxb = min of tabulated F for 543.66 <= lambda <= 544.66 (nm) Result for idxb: 7.542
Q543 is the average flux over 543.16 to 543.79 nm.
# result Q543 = 8.6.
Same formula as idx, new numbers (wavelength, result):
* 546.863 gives 8.111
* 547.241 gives 8.589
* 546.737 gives 8.383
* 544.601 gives 7.542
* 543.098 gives 8.298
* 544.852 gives 9.248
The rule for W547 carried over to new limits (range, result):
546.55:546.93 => 8.111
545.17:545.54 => 8.344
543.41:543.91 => 6.333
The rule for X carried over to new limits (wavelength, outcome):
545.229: 8.562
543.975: 9.313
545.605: 8.93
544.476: 8.238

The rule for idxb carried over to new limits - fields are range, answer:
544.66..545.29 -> 7.124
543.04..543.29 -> 8.298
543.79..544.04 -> 8.891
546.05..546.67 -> 7.949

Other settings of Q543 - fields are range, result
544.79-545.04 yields 8.51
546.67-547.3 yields 8.07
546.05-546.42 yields 8.14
